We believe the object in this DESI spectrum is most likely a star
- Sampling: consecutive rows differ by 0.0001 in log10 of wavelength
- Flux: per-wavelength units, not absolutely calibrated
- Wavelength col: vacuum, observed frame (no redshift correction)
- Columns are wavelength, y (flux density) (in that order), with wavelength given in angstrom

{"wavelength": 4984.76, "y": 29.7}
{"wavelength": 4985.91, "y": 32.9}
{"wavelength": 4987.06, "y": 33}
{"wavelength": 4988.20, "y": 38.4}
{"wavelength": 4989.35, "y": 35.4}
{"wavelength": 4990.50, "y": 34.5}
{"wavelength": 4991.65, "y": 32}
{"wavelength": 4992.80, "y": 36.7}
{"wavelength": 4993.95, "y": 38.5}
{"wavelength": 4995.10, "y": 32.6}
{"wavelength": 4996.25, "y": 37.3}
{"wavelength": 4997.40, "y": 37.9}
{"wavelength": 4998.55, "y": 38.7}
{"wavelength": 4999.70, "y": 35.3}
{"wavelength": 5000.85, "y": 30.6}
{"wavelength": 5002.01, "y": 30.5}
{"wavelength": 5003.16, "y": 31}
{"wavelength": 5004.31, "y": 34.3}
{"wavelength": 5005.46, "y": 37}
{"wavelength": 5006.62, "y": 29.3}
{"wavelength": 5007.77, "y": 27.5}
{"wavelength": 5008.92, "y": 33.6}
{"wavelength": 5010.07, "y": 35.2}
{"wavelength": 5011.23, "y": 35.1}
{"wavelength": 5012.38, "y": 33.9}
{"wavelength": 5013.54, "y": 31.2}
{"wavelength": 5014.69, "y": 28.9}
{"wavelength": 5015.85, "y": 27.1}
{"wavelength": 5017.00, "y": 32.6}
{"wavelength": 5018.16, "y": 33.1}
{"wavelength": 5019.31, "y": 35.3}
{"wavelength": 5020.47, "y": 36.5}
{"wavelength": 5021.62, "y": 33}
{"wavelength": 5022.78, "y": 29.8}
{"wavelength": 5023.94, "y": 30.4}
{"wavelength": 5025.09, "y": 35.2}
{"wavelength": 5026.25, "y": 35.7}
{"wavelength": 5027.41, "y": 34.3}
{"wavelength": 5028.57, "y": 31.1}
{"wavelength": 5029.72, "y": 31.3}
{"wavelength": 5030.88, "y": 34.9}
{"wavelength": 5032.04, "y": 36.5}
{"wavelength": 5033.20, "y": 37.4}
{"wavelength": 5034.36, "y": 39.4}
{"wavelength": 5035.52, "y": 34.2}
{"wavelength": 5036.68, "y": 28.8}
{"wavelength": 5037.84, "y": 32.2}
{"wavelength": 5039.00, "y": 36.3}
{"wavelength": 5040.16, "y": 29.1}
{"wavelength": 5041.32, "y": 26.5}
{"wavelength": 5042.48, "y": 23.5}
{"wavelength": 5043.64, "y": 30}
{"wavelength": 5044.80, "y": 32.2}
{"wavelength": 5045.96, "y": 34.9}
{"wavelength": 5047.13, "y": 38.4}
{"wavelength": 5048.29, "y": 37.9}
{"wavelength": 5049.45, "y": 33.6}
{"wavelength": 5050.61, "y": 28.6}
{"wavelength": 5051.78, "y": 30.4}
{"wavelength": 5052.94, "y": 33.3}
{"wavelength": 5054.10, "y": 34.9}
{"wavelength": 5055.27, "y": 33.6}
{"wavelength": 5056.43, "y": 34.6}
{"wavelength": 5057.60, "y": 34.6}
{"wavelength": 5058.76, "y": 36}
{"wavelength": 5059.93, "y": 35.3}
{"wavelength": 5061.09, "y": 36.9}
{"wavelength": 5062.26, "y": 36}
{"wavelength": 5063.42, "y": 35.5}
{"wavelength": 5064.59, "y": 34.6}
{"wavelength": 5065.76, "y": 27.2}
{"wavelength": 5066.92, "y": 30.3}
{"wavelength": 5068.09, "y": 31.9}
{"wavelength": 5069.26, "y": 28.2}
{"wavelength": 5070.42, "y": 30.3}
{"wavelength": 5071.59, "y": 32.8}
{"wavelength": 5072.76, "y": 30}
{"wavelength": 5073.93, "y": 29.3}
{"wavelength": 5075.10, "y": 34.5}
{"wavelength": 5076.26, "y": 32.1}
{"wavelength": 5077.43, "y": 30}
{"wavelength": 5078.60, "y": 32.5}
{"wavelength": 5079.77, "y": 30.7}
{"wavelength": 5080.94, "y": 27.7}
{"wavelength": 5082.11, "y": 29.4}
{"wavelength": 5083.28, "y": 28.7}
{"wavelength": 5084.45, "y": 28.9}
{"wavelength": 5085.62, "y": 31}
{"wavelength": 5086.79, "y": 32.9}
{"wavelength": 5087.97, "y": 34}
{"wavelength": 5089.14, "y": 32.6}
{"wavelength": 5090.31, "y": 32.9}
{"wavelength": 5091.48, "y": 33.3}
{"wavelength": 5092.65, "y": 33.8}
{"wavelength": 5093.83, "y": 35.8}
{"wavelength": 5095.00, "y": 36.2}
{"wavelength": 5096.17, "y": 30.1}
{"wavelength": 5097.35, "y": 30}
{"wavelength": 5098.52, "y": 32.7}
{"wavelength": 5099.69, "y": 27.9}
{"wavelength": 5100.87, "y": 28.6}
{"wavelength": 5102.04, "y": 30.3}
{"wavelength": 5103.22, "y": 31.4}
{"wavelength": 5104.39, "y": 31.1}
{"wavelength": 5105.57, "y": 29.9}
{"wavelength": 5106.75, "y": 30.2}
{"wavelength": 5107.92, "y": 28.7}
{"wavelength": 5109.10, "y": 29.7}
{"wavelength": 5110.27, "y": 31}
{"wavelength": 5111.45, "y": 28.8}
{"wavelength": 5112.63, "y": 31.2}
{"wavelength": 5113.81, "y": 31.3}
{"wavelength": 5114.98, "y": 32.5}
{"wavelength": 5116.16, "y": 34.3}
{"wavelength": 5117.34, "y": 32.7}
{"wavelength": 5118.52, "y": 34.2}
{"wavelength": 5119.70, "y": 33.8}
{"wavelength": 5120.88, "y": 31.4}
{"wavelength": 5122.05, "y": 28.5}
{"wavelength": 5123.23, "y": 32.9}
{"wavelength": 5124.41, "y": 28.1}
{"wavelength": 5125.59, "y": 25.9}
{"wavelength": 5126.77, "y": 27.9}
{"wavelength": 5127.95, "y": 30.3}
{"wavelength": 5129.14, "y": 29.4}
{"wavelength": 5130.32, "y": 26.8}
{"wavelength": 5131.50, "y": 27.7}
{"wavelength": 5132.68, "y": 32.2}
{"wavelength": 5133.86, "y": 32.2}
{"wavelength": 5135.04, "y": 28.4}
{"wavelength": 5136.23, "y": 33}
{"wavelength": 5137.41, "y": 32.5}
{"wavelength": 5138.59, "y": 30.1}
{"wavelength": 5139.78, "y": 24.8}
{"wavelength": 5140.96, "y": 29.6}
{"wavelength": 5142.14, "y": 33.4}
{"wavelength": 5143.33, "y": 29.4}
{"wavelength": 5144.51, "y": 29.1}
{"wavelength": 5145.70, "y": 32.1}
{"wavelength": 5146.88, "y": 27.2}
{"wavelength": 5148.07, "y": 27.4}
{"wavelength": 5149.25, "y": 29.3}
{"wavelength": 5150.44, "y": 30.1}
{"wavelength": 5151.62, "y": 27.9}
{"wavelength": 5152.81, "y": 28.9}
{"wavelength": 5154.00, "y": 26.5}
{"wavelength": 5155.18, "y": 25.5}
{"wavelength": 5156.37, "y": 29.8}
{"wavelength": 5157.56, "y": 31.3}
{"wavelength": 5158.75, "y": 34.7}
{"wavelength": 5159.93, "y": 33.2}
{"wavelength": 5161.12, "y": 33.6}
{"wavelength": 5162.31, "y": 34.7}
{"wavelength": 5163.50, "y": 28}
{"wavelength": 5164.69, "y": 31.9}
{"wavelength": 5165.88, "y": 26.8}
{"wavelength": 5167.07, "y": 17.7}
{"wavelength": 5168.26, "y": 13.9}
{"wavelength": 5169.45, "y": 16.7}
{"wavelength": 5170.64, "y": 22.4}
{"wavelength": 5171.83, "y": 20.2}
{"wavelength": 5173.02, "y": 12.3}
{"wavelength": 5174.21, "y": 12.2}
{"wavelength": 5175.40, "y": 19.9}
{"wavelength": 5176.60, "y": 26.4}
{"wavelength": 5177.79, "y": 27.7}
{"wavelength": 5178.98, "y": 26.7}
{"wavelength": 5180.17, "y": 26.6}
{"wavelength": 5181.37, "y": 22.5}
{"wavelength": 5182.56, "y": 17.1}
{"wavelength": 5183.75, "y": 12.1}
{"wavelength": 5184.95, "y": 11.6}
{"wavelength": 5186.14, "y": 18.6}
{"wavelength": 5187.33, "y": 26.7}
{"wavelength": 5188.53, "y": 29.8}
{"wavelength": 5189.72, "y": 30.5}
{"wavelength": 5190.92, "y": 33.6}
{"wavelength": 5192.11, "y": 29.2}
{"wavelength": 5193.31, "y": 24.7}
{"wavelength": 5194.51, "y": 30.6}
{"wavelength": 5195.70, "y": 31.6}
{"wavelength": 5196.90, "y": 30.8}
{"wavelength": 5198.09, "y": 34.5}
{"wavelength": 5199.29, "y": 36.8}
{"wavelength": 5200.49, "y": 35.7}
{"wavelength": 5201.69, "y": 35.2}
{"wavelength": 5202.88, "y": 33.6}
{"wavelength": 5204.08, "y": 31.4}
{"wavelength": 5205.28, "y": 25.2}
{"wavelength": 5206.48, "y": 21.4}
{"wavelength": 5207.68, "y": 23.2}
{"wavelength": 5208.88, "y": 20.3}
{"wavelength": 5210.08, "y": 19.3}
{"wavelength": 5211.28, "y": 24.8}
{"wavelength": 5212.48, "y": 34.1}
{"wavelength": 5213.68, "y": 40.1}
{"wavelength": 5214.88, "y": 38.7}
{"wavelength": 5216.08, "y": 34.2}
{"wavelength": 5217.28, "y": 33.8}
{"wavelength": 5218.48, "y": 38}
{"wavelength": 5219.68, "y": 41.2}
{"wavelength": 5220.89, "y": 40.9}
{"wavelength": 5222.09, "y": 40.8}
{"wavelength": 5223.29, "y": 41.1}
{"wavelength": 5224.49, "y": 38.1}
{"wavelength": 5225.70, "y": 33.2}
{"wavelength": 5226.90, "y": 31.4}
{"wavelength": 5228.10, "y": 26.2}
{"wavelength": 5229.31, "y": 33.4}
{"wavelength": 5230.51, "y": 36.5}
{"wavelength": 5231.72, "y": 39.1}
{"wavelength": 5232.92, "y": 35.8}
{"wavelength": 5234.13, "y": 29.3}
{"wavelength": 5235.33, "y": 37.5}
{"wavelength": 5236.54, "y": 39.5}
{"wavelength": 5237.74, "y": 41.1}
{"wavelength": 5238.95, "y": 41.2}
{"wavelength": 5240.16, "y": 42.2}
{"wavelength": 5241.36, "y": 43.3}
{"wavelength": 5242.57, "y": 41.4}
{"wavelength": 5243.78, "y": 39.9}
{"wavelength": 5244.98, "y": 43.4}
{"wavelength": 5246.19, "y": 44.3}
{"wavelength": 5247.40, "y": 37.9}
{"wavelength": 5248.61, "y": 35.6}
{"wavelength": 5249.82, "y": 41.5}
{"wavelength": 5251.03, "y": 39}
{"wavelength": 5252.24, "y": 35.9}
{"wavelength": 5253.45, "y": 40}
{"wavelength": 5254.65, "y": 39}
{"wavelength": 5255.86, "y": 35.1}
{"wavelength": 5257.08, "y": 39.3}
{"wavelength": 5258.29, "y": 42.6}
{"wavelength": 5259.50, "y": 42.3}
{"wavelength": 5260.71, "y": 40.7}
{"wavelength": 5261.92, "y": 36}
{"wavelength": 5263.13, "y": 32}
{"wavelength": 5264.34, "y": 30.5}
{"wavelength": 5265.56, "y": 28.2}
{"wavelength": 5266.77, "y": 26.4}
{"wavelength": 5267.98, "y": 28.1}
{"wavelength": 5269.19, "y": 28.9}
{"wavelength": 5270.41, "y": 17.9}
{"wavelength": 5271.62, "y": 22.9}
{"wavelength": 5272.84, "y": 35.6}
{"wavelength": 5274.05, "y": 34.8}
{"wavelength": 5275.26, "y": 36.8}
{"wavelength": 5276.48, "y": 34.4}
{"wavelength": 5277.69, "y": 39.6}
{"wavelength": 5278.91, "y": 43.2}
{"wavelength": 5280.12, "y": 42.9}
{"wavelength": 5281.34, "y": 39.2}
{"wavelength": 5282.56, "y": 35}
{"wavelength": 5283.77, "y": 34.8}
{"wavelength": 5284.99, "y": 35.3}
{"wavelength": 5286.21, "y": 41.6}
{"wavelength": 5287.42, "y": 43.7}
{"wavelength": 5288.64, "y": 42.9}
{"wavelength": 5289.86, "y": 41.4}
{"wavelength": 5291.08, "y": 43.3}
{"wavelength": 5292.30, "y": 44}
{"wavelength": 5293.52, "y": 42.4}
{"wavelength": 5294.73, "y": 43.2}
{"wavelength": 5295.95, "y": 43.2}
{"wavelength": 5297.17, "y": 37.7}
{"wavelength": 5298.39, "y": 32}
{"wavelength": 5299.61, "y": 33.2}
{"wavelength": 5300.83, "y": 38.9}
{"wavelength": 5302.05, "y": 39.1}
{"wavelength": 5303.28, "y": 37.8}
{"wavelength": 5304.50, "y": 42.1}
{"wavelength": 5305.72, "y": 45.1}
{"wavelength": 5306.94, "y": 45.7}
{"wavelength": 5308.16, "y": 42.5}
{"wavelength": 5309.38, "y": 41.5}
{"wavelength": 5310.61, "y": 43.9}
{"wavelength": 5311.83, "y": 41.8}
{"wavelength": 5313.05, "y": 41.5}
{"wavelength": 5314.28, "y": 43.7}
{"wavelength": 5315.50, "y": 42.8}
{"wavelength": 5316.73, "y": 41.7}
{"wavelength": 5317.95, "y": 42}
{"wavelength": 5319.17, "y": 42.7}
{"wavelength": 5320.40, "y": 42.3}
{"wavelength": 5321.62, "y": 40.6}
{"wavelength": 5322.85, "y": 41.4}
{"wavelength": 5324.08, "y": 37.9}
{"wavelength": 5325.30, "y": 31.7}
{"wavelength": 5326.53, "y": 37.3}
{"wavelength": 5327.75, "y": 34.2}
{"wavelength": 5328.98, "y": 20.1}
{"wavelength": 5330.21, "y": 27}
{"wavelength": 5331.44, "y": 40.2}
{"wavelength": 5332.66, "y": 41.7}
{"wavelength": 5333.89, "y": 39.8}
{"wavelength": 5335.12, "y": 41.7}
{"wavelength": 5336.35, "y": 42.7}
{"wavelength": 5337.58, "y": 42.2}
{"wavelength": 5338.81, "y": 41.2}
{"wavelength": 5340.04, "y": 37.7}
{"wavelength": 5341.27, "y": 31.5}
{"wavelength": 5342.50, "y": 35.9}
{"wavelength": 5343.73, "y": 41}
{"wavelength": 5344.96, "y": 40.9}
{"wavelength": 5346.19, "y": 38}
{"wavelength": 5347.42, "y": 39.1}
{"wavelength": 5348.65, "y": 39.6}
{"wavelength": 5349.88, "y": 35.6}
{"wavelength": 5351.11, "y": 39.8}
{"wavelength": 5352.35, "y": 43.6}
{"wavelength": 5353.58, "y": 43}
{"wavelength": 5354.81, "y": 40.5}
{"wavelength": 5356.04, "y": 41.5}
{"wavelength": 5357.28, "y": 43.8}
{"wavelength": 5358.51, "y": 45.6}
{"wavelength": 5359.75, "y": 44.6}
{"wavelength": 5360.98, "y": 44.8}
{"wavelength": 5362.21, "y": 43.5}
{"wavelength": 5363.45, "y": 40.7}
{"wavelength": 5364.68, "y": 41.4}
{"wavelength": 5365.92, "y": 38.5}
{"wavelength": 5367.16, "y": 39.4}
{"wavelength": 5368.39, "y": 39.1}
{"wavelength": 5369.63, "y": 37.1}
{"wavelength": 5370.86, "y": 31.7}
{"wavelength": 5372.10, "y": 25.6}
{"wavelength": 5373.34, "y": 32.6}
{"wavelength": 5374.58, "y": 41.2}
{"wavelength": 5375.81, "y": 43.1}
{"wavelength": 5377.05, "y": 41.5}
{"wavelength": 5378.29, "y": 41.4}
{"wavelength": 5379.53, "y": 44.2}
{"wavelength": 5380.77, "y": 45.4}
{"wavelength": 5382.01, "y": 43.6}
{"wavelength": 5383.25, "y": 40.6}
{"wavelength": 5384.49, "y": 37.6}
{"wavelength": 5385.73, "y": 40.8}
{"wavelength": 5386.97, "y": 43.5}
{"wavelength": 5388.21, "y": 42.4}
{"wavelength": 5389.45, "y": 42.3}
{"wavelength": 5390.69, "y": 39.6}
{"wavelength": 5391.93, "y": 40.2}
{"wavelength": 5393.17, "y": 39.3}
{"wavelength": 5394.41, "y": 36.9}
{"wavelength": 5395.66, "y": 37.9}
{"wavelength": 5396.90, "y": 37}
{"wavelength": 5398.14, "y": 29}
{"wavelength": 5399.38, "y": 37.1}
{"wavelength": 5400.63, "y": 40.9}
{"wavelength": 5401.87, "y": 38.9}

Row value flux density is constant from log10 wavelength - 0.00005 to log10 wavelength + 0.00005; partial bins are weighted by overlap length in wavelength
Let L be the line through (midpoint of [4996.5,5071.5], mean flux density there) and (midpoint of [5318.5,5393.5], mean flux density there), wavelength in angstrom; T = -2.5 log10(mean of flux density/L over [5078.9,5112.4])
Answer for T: 0.11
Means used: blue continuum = 33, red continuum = 39.5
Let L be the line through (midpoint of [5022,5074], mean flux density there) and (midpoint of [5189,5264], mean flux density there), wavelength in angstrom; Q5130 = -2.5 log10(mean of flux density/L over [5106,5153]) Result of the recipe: 0.130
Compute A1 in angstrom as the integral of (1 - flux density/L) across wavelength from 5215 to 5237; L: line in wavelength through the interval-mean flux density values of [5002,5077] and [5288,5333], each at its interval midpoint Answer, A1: 0.8 angstrom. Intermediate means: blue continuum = 32.8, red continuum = 39.7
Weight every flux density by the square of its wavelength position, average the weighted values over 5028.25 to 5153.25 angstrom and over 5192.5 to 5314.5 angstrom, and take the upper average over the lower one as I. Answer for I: 1.24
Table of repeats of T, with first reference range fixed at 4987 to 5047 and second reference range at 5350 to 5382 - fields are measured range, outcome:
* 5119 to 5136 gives 0.19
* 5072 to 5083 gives 0.13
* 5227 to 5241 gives 0.04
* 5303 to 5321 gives -0.08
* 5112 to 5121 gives 0.08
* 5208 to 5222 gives 0.13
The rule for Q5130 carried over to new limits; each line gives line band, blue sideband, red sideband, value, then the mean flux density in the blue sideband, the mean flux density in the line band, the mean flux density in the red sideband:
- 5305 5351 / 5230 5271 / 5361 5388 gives -0.02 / 36.8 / 39.4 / 39.8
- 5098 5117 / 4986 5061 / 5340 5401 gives 0.14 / 33.5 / 30.6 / 39.6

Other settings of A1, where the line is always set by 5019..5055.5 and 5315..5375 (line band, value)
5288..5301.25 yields -0.8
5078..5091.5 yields 1.1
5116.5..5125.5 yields 0.8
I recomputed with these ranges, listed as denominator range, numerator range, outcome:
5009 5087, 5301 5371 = 1.37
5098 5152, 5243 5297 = 1.31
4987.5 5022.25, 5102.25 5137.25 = 0.95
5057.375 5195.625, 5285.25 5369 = 1.49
